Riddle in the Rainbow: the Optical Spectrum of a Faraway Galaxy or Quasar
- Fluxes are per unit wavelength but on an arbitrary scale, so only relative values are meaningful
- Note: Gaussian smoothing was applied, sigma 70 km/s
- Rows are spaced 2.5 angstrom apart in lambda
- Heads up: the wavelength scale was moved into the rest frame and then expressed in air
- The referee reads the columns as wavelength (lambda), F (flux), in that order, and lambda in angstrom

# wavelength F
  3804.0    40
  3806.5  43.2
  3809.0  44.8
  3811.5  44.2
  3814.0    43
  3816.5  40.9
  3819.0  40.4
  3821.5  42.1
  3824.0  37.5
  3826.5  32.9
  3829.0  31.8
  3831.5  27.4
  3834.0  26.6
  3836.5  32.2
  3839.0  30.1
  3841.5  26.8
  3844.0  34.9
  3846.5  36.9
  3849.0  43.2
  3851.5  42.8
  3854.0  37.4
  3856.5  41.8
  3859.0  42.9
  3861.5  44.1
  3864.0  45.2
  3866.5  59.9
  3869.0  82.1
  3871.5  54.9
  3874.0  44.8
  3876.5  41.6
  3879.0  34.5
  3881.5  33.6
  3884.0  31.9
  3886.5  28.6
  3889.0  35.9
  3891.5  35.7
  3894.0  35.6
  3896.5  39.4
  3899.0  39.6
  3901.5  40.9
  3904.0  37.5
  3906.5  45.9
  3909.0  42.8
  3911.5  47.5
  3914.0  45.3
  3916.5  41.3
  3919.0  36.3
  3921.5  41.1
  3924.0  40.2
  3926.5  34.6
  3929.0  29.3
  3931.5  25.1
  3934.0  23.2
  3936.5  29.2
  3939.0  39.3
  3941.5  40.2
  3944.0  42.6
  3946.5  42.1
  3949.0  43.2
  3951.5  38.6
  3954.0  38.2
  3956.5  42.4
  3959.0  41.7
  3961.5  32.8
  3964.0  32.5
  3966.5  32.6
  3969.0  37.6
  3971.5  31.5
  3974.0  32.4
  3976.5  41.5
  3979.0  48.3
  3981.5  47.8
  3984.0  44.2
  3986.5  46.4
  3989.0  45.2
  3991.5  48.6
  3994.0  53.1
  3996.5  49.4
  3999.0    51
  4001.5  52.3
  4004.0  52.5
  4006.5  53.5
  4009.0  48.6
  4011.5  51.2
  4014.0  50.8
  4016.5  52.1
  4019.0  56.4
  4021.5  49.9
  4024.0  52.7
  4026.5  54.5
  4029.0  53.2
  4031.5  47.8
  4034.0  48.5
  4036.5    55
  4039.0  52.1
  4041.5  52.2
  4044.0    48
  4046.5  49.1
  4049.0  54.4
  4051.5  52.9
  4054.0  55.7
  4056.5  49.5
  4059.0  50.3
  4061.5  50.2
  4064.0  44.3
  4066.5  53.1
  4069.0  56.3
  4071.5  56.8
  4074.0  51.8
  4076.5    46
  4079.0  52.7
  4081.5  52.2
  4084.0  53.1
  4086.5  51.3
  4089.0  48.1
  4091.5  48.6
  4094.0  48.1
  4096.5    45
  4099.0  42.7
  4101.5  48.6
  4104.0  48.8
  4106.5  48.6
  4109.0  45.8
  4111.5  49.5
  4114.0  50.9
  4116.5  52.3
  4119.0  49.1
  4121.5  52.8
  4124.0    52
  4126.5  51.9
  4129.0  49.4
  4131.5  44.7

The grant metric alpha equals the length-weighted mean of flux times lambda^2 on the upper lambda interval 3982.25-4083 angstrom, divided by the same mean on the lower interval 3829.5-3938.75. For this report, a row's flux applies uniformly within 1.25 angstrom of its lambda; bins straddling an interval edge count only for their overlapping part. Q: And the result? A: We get 1.42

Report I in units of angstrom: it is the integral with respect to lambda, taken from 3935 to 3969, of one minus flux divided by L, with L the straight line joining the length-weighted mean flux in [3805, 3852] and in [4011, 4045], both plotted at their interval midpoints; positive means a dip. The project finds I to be 6.0 angstrom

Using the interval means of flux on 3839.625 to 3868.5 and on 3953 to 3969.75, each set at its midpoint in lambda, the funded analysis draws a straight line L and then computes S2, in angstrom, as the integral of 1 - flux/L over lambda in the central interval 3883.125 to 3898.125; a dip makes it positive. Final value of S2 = 2.1 angstrom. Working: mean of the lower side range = 42.3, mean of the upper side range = 36.8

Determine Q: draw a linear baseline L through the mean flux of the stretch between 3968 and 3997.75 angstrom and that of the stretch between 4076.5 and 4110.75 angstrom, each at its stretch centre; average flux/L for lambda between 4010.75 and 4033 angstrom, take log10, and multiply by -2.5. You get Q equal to -0.14 mag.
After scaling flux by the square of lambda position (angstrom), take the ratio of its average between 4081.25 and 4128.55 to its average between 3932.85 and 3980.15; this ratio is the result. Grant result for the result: 1.42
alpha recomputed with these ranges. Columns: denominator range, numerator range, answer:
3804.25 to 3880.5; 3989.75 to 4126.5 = 1.38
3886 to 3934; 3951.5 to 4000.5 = 1.15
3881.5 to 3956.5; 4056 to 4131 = 1.45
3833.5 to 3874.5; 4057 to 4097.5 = 1.31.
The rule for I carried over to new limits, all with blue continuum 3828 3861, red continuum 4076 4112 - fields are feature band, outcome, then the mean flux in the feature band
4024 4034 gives -1.4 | 51.5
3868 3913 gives -4.8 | 41.6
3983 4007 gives -3.4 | 49.6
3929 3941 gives 3.1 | 29.9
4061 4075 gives -1.5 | 52.2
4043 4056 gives -1.6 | 52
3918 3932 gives 1.6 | 34.9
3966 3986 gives 1.1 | 40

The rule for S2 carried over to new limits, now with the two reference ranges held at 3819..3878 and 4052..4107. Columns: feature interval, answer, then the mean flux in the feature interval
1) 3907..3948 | 5.9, 37.7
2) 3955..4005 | 3.3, 43.1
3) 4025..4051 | -1.6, 51.5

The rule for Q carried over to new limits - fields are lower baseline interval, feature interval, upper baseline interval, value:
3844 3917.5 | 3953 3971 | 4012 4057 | 0.28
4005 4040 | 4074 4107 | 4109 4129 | 0.05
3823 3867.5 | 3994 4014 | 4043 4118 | -0.12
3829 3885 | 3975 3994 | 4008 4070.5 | 0.05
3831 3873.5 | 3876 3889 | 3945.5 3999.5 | 0.24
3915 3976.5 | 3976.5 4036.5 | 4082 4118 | -0.22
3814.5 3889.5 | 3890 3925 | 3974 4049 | 0.07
